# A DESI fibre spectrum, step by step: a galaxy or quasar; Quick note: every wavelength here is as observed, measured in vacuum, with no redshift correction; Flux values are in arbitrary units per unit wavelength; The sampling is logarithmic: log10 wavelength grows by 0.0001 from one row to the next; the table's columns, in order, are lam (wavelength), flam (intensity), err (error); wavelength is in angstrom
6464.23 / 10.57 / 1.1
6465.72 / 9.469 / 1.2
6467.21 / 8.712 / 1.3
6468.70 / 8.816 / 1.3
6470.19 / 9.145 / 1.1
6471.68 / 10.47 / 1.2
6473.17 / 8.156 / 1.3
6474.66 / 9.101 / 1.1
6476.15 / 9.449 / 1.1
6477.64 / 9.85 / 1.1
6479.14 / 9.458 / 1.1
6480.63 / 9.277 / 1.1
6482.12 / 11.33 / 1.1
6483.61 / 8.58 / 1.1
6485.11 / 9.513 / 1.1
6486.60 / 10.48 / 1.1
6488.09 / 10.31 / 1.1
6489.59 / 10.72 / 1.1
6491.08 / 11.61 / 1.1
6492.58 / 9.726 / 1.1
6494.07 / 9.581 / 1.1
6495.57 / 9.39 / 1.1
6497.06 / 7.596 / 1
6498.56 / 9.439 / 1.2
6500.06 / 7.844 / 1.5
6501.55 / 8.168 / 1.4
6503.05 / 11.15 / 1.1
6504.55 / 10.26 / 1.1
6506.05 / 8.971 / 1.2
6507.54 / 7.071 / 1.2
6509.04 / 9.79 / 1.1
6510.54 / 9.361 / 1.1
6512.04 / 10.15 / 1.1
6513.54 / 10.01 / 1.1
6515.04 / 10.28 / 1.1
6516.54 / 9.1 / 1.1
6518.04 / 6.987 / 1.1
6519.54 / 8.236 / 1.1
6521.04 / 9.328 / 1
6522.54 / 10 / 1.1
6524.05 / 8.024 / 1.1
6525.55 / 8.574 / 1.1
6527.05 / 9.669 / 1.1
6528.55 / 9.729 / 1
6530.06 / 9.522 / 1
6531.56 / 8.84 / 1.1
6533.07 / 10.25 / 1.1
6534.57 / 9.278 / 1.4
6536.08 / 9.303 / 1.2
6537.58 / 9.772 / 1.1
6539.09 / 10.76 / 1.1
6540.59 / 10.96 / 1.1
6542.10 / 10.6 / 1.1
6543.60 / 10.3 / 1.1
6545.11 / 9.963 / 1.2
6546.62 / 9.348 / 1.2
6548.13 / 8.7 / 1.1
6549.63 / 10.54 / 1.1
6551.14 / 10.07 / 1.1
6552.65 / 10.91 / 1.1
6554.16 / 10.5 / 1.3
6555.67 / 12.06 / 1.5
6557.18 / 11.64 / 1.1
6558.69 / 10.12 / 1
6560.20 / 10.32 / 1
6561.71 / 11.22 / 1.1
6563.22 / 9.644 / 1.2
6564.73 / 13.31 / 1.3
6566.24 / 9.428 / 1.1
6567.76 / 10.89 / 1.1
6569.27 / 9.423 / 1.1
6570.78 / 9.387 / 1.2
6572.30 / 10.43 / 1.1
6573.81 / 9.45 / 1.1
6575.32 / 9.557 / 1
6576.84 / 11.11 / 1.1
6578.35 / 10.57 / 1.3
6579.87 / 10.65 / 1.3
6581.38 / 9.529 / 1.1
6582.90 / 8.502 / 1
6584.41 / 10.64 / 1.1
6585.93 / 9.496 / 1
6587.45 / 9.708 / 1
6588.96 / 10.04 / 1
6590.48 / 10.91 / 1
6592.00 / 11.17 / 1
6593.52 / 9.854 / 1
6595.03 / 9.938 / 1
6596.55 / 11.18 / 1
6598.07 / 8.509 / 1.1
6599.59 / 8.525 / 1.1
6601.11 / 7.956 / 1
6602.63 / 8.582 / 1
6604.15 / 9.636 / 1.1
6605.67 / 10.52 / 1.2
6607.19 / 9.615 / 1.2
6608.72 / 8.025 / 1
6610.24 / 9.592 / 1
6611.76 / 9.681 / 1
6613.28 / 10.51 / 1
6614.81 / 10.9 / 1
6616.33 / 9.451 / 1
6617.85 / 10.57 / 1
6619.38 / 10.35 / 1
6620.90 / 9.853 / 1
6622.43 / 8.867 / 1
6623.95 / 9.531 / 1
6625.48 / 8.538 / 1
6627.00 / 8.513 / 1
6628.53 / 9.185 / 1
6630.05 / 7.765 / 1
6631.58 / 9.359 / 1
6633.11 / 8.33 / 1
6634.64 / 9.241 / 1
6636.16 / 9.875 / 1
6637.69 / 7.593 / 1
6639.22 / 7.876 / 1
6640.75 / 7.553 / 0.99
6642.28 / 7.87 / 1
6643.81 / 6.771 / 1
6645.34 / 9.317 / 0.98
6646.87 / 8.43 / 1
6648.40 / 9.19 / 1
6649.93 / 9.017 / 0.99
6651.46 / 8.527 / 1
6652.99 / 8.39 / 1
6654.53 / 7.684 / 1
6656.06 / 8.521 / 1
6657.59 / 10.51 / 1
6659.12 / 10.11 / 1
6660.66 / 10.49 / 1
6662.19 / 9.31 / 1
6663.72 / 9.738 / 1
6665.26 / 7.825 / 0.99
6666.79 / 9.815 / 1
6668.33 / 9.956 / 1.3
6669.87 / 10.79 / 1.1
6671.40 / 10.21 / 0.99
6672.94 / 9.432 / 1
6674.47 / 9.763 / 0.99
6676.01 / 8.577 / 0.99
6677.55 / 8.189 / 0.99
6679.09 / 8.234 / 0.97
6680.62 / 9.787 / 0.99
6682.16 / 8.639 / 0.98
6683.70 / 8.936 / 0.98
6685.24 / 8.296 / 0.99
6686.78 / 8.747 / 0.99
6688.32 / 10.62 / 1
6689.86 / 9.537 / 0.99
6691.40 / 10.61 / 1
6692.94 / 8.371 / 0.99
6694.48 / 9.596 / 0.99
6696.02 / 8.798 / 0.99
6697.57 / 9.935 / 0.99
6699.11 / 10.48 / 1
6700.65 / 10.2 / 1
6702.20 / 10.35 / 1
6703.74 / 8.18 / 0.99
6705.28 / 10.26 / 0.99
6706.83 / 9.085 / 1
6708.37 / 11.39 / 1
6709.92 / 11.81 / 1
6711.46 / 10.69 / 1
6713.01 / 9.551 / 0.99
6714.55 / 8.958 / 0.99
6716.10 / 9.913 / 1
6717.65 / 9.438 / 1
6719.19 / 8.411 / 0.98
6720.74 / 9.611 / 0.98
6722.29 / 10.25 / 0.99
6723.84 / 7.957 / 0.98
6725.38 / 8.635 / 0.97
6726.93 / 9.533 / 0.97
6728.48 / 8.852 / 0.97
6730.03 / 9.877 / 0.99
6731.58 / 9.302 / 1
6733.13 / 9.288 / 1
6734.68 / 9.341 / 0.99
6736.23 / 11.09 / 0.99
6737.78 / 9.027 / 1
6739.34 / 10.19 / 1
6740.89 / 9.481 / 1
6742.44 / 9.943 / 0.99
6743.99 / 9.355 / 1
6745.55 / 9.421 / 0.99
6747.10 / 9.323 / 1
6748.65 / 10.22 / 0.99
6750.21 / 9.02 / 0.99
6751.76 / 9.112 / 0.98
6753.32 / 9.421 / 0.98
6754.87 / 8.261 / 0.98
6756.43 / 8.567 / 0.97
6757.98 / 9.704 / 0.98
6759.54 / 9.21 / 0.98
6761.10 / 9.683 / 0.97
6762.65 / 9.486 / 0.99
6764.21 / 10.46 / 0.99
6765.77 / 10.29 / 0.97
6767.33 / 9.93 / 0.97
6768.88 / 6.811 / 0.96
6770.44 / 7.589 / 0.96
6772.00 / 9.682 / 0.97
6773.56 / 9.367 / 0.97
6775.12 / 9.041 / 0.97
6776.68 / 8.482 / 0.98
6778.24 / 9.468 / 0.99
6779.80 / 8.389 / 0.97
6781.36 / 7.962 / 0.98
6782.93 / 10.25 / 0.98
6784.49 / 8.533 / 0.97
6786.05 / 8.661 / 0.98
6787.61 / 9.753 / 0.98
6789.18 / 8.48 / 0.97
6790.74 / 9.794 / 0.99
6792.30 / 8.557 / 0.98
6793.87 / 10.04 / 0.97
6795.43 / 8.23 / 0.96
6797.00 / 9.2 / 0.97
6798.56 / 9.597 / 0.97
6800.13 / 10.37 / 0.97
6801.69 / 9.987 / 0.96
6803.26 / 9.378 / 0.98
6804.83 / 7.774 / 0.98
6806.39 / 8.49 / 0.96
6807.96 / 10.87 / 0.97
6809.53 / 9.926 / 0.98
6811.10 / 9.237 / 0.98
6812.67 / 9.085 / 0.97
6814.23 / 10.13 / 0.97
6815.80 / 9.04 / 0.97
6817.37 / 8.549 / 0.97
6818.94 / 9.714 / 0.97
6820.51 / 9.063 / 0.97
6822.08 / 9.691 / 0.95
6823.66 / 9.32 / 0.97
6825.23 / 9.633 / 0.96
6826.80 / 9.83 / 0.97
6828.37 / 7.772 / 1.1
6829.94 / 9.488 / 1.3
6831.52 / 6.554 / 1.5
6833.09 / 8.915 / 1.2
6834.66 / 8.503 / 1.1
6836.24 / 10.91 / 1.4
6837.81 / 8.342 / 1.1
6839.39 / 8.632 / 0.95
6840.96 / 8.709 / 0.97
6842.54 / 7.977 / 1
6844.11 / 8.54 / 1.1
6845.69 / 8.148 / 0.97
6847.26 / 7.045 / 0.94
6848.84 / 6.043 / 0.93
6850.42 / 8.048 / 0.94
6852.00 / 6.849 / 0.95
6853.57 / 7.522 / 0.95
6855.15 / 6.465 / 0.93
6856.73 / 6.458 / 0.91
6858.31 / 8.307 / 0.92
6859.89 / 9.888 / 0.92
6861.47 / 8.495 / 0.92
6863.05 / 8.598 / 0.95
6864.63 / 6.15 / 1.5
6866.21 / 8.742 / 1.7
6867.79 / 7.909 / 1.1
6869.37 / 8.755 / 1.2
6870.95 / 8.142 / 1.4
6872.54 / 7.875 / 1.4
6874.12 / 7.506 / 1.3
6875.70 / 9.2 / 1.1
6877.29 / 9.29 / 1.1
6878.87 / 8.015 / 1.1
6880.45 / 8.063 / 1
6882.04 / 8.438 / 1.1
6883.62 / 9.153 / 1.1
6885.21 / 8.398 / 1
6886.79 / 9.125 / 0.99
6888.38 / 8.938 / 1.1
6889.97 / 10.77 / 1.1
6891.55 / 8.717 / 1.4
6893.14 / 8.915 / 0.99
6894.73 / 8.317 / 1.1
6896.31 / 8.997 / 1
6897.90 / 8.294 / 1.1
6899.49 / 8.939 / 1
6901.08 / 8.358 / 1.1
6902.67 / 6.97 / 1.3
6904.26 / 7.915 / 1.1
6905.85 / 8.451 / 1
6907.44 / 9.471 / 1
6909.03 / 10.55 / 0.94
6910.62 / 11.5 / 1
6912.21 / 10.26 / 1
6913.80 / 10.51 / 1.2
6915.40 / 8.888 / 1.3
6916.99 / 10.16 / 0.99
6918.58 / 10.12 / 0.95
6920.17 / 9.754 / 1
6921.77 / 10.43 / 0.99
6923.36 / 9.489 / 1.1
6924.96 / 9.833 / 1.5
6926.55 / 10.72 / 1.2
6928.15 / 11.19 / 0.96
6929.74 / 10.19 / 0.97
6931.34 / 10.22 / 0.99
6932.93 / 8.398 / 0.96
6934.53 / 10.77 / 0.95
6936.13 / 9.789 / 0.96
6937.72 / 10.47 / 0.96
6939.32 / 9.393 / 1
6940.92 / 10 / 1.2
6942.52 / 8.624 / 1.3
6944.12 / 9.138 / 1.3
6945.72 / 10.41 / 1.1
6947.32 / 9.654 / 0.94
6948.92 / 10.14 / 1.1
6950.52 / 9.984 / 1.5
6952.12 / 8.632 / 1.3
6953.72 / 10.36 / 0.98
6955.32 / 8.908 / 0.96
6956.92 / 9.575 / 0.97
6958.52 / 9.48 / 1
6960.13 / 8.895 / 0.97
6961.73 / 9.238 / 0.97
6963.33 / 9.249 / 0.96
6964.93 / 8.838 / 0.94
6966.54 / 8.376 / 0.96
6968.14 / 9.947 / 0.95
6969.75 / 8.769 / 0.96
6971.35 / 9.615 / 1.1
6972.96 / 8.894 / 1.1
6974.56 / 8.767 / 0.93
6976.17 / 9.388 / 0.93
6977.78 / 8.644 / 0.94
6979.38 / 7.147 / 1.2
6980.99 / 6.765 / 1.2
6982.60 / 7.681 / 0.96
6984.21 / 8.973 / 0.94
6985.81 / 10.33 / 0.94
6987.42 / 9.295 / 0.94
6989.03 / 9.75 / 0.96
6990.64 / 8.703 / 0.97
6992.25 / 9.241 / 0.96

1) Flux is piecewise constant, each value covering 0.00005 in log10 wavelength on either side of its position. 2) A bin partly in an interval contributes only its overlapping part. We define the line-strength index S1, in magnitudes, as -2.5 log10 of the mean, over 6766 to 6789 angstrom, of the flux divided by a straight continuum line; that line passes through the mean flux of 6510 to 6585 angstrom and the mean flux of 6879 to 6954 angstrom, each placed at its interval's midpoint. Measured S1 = 0.09 mag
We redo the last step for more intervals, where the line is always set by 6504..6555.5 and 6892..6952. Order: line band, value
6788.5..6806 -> 0.043 mag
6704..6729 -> -0.004 mag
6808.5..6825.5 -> 0.020 mag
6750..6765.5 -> 0.029 mag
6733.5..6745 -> -0.018 mag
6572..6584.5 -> -0.046 mag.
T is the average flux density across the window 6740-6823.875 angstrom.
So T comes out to 9.25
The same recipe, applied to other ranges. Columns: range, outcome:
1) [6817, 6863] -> 8.39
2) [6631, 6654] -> 8.47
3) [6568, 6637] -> 9.63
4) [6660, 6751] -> 9.54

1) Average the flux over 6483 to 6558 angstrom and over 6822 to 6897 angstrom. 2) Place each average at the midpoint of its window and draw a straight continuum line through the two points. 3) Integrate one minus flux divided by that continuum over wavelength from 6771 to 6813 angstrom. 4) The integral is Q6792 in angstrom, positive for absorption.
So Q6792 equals -2.65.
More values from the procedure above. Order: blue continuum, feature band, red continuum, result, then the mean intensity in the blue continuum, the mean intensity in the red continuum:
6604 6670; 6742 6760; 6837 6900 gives -1.2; 9.14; 8.27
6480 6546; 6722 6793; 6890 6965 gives 2.3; 9.54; 9.53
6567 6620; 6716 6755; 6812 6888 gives -1.4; 9.85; 8.44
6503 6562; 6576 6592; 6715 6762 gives -0.8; 9.77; 9.38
